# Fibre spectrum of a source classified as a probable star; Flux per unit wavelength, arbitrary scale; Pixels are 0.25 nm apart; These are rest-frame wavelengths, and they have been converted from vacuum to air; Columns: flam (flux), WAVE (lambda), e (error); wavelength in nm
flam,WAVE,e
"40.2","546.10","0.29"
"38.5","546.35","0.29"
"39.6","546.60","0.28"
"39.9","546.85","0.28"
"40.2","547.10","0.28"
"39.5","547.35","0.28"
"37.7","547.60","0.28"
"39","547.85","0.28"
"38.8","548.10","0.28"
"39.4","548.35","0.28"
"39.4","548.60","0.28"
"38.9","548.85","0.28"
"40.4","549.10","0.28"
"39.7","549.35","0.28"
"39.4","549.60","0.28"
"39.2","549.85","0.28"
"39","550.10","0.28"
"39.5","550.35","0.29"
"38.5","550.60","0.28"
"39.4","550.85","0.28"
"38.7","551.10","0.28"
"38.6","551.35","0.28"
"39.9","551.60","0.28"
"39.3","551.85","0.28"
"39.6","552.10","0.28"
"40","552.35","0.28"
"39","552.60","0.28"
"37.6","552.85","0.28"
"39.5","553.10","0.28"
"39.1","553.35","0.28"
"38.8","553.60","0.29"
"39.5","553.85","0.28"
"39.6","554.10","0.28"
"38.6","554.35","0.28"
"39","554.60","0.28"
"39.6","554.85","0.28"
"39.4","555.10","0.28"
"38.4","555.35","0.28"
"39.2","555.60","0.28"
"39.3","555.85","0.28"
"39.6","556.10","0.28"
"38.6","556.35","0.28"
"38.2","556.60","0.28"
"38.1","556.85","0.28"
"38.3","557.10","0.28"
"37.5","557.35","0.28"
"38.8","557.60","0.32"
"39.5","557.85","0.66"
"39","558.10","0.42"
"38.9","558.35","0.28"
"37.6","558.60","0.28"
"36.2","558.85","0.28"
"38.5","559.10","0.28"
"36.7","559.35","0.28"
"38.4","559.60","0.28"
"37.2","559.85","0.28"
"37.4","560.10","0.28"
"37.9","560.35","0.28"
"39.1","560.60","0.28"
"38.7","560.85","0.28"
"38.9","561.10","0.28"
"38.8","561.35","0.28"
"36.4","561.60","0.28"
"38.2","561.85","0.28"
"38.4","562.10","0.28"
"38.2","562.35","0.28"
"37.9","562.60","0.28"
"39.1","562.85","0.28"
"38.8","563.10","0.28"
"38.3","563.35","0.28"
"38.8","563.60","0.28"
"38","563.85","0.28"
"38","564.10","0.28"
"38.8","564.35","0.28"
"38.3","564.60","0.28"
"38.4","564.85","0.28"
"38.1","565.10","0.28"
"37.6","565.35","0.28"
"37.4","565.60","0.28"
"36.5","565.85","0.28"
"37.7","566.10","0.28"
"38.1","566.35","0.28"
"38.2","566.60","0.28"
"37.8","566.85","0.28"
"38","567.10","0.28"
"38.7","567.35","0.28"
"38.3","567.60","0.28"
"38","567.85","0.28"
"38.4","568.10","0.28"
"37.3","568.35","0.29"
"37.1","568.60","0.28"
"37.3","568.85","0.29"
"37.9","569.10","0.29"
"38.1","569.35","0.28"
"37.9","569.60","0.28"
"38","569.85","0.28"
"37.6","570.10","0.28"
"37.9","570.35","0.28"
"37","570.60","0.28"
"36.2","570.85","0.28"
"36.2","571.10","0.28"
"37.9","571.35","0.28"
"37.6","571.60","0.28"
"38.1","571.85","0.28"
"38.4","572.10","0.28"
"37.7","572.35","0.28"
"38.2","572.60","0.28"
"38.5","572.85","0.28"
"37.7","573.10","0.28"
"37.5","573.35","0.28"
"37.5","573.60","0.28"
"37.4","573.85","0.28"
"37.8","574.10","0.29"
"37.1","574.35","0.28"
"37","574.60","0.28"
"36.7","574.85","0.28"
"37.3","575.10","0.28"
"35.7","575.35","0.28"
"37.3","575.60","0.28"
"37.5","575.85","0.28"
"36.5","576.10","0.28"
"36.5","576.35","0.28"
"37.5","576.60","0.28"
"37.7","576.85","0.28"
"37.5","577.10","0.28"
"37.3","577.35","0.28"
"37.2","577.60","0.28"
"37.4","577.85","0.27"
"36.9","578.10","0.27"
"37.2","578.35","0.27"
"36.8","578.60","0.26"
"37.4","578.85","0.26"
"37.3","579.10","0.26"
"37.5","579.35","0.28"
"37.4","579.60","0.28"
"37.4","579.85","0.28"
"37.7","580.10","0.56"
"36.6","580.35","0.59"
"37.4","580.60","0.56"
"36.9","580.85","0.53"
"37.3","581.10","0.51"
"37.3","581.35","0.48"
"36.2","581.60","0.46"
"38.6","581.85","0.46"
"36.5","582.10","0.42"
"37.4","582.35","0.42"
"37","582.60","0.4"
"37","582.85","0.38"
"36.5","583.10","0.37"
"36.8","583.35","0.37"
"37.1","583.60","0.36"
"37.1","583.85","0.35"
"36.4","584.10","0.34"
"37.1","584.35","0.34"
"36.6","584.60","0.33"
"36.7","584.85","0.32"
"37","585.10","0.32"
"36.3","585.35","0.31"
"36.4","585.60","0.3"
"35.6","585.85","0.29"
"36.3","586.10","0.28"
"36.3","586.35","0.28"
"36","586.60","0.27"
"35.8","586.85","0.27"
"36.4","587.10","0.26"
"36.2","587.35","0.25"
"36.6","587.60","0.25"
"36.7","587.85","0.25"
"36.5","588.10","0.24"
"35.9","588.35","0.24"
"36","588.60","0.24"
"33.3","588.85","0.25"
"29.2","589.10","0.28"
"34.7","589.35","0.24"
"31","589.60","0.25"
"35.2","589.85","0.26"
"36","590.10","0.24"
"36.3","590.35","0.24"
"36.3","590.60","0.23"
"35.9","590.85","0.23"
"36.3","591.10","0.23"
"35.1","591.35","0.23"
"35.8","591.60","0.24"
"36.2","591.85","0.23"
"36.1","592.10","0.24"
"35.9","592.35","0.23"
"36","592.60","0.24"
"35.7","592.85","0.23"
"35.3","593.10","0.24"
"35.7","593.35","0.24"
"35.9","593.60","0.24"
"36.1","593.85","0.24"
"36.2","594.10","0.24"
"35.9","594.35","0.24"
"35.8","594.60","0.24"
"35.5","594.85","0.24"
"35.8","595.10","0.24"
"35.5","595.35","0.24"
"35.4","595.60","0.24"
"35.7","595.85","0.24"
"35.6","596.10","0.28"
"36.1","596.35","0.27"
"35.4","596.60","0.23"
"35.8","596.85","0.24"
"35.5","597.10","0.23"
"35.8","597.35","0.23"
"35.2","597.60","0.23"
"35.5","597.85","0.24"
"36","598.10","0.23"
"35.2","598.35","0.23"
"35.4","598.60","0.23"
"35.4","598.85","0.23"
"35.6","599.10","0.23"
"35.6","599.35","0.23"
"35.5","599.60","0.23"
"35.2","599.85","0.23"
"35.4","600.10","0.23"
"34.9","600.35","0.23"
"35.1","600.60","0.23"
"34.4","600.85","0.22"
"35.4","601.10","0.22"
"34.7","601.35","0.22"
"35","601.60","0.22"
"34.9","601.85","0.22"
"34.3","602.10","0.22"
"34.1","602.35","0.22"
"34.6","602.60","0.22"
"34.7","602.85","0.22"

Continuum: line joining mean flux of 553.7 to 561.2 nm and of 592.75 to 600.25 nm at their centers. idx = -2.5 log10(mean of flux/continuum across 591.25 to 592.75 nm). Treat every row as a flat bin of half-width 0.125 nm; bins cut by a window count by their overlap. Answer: 0.00 mag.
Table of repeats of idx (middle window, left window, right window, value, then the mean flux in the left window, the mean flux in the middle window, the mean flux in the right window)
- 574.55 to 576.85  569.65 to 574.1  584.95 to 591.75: 0.01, 37.6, 36.9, 35.5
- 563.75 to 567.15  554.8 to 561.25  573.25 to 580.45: 0.00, 38.4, 37.9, 37.2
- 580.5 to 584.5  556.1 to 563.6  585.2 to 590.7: -0.03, 38.2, 37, 35.4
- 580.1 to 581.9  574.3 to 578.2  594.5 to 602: -0.01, 37.1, 37.2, 35.4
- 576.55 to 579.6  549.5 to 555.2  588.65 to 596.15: -0.02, 39.2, 37.3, 35.3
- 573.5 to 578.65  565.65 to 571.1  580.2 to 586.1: 0.00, 37.7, 37.1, 36.9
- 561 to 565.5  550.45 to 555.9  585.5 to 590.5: -0.01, 39.1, 38.3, 35.3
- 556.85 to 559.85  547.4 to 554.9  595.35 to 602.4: 0.01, 39.2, 38.1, 35.3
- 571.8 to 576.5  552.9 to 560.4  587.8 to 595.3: -0.01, 38.5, 37.4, 35.4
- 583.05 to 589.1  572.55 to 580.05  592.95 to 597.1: 0.01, 37.3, 36.2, 35.7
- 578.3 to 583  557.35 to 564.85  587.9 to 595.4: -0.02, 38.2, 37.2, 35.4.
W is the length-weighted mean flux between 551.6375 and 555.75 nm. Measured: 39.2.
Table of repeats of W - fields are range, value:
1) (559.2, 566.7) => 38.1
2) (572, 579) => 37.3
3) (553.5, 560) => 38.6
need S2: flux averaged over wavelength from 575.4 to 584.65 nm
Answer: 37.1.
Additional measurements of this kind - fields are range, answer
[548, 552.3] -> 39.3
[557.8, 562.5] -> 38.1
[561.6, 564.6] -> 38.3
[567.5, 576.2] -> 37.5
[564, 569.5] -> 37.9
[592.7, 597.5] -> 35.7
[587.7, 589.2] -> 34.7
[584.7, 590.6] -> 35.5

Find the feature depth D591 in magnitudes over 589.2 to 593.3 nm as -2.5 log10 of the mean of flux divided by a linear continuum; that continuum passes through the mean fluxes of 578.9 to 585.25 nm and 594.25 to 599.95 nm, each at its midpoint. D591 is 0.02 mag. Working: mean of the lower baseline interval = 37.1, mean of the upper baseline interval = 35.6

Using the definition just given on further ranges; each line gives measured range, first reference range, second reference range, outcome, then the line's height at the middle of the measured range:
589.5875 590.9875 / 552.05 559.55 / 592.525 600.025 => 0.02 mag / 36.1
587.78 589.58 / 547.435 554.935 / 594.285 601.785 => 0.06 mag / 36.2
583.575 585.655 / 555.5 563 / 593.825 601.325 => -0.01 mag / 36.4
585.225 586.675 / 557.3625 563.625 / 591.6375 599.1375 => 0.01 mag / 36.4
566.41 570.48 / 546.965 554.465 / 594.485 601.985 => 0.00 mag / 37.8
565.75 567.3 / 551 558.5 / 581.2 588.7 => 0.01 mag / 38.1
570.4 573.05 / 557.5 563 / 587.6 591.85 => -0.02 mag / 37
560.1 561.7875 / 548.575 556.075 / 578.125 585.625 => 0.01 mag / 38.6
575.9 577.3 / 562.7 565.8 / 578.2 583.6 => 0.01 mag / 37.4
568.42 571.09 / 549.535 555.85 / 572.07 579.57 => 0.01 mag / 37.8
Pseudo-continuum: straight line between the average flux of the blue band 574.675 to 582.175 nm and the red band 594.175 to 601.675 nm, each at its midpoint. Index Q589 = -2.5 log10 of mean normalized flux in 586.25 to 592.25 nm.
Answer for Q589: 0.024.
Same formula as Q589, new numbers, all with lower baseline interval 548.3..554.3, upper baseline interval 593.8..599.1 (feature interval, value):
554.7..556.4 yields -0.01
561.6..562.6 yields 0.01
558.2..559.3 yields 0.03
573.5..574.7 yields 0.00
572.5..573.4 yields -0.01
